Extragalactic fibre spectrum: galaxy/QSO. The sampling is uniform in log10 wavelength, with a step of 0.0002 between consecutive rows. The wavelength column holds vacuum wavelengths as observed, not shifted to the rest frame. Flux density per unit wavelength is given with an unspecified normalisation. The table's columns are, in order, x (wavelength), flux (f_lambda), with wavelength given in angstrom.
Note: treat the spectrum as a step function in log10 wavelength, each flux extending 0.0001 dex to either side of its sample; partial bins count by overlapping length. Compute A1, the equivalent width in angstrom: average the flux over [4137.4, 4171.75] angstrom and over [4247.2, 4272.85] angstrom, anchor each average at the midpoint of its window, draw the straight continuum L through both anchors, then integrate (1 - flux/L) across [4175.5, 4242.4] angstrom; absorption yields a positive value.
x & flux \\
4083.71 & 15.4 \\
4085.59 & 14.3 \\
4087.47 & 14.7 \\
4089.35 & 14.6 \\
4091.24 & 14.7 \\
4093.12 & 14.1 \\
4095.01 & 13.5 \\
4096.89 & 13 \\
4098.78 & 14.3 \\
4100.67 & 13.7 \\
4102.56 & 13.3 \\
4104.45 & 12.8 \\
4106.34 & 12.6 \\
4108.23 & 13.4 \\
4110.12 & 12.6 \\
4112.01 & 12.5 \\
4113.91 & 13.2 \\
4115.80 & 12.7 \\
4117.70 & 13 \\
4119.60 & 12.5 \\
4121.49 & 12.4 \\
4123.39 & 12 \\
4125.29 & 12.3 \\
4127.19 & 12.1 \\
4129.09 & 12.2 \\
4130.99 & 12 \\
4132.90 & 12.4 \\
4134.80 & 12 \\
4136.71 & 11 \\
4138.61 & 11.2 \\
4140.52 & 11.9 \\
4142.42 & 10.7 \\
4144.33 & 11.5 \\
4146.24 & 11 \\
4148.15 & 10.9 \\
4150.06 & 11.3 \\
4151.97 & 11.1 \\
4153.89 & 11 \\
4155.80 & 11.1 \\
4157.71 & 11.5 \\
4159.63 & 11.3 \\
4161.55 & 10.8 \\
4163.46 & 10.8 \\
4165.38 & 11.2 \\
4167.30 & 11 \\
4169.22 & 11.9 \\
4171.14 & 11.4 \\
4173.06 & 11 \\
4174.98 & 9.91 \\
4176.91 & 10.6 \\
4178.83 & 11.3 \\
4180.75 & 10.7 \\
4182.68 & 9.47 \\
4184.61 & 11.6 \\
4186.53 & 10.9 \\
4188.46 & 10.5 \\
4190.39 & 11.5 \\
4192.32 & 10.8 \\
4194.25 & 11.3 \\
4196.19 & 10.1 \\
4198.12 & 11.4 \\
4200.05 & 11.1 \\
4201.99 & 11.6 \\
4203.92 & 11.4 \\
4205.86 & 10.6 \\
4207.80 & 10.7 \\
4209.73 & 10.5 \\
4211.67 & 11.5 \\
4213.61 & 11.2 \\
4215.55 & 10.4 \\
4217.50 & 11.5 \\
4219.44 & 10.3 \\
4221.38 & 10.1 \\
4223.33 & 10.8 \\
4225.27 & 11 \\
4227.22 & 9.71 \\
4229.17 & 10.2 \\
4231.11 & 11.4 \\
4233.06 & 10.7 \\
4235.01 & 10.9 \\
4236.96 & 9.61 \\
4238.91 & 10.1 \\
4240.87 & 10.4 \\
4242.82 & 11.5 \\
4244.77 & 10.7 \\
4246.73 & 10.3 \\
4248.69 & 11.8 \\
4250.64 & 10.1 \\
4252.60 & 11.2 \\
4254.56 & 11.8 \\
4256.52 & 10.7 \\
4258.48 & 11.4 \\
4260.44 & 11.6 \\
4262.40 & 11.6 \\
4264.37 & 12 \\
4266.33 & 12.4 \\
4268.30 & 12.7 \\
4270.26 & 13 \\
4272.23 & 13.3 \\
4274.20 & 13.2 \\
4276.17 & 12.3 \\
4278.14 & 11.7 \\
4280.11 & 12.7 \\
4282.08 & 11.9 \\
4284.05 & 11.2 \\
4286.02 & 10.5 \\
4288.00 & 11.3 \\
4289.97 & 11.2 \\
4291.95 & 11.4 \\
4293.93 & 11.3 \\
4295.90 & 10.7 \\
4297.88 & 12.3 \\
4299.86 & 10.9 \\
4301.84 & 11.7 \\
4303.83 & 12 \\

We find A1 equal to 4.2 angstrom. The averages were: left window 11.2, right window 11.8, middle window 10.8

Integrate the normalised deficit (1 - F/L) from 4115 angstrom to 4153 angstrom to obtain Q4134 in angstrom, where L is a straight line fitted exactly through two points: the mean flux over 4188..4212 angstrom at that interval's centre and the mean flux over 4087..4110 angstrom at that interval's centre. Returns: 2.8 angstrom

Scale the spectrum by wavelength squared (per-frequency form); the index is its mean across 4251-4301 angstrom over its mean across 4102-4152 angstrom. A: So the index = 1.04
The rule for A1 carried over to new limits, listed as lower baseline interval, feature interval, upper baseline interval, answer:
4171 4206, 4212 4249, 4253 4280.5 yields 2.89 angstrom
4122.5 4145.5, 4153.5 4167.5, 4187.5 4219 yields 0.46 angstrom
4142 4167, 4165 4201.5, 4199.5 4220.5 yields 0.33 angstrom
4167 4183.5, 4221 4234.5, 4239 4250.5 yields 0.28 angstrom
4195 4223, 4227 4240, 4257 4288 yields 1.06 angstrom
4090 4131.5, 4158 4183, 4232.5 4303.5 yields 2.96 angstrom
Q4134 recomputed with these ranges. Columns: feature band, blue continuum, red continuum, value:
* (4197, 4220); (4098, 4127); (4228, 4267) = 1.0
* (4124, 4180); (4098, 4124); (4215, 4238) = 3.5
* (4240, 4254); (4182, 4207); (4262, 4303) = 0.7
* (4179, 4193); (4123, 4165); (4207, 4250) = 0.3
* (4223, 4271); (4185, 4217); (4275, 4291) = 1.0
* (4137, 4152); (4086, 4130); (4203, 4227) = 1.4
